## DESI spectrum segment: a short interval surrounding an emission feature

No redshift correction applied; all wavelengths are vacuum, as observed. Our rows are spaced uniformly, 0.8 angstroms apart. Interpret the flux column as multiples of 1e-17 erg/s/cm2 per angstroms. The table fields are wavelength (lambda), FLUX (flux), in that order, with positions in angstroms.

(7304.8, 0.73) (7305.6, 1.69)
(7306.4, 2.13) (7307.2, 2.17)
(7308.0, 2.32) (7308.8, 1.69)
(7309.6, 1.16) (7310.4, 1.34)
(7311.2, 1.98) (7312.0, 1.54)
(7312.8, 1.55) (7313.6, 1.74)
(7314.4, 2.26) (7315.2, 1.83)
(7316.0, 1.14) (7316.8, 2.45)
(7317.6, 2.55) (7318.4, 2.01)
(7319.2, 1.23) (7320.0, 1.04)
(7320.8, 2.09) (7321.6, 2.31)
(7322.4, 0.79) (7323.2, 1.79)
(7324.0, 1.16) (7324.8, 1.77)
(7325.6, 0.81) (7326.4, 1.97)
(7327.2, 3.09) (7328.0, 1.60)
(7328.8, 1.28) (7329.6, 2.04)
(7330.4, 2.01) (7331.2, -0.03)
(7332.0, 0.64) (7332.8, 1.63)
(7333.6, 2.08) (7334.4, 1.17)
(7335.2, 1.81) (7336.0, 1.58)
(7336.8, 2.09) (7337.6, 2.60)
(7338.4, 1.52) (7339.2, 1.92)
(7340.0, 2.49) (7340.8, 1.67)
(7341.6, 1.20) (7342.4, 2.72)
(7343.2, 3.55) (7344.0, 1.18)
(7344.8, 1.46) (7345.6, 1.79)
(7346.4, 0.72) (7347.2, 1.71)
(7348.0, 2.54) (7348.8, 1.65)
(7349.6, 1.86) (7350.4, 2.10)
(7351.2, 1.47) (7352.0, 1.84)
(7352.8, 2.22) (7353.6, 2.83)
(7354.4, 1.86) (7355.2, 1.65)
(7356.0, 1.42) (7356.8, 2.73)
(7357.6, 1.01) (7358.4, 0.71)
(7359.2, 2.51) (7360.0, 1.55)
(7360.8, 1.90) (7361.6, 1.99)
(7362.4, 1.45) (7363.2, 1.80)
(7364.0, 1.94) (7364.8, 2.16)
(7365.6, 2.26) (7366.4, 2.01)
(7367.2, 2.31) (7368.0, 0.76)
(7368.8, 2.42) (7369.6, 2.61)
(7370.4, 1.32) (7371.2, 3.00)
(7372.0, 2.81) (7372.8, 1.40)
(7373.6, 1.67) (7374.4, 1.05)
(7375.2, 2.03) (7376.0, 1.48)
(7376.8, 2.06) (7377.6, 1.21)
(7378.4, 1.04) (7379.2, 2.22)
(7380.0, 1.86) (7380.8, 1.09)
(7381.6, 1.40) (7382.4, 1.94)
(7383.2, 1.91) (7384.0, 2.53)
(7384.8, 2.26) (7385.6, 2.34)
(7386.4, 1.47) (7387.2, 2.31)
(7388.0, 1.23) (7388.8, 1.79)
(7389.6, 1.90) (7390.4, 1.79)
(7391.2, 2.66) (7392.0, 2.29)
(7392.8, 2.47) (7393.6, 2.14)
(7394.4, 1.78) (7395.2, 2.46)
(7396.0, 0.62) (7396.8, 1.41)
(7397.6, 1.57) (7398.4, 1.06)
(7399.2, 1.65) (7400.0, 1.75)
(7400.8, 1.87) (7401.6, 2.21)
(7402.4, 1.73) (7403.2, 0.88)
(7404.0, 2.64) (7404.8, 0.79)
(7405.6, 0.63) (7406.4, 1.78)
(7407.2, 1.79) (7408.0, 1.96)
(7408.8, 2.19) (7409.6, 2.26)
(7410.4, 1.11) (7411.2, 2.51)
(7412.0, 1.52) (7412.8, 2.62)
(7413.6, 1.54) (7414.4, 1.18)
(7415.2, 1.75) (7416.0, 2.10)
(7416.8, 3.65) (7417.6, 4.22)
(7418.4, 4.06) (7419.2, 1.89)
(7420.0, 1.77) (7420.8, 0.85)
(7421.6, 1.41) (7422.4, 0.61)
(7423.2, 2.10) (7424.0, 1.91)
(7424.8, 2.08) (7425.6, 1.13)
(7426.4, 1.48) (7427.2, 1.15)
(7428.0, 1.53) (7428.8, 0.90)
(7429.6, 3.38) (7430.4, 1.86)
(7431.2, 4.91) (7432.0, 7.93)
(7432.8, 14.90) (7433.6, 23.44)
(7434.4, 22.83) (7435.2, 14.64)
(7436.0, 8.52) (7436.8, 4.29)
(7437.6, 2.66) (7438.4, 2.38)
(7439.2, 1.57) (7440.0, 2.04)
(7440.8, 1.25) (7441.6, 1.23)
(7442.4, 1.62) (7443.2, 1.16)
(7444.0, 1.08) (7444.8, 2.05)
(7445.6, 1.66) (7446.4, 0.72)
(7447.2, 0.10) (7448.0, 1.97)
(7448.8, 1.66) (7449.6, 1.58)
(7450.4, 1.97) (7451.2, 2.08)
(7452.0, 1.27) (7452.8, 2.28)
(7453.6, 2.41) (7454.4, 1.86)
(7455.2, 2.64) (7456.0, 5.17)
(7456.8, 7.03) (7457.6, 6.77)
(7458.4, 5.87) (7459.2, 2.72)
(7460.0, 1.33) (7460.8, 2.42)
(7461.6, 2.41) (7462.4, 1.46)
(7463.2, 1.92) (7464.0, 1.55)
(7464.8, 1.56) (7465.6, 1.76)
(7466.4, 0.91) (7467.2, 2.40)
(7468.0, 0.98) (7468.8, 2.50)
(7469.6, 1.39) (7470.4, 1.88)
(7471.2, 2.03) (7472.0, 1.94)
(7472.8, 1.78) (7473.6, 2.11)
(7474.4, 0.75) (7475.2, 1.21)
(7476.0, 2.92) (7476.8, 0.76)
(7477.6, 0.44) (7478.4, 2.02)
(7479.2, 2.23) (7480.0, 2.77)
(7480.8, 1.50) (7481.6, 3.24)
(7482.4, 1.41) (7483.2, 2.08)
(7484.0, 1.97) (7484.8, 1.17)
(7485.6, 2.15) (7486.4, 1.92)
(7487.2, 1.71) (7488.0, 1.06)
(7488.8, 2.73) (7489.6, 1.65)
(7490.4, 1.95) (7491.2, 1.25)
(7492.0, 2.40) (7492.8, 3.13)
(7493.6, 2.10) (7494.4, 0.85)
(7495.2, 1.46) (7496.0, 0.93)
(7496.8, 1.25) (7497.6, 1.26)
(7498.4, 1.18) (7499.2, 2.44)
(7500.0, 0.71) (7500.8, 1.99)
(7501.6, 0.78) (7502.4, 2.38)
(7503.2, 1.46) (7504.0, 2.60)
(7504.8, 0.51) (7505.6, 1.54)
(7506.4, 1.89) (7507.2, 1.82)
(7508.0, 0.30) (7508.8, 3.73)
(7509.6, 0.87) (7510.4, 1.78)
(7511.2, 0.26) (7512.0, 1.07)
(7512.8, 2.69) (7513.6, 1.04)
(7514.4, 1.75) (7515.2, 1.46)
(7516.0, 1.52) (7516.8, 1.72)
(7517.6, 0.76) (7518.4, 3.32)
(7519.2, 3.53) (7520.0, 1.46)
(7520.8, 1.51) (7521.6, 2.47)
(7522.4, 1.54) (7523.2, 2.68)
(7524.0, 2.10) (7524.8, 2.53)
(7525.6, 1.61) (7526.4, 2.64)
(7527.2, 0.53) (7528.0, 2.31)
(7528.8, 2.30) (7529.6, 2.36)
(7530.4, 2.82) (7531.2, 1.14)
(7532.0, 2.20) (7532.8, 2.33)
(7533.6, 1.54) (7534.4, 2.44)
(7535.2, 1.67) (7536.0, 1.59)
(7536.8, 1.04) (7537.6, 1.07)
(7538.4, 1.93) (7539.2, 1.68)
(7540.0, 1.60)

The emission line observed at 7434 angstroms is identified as Halpha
